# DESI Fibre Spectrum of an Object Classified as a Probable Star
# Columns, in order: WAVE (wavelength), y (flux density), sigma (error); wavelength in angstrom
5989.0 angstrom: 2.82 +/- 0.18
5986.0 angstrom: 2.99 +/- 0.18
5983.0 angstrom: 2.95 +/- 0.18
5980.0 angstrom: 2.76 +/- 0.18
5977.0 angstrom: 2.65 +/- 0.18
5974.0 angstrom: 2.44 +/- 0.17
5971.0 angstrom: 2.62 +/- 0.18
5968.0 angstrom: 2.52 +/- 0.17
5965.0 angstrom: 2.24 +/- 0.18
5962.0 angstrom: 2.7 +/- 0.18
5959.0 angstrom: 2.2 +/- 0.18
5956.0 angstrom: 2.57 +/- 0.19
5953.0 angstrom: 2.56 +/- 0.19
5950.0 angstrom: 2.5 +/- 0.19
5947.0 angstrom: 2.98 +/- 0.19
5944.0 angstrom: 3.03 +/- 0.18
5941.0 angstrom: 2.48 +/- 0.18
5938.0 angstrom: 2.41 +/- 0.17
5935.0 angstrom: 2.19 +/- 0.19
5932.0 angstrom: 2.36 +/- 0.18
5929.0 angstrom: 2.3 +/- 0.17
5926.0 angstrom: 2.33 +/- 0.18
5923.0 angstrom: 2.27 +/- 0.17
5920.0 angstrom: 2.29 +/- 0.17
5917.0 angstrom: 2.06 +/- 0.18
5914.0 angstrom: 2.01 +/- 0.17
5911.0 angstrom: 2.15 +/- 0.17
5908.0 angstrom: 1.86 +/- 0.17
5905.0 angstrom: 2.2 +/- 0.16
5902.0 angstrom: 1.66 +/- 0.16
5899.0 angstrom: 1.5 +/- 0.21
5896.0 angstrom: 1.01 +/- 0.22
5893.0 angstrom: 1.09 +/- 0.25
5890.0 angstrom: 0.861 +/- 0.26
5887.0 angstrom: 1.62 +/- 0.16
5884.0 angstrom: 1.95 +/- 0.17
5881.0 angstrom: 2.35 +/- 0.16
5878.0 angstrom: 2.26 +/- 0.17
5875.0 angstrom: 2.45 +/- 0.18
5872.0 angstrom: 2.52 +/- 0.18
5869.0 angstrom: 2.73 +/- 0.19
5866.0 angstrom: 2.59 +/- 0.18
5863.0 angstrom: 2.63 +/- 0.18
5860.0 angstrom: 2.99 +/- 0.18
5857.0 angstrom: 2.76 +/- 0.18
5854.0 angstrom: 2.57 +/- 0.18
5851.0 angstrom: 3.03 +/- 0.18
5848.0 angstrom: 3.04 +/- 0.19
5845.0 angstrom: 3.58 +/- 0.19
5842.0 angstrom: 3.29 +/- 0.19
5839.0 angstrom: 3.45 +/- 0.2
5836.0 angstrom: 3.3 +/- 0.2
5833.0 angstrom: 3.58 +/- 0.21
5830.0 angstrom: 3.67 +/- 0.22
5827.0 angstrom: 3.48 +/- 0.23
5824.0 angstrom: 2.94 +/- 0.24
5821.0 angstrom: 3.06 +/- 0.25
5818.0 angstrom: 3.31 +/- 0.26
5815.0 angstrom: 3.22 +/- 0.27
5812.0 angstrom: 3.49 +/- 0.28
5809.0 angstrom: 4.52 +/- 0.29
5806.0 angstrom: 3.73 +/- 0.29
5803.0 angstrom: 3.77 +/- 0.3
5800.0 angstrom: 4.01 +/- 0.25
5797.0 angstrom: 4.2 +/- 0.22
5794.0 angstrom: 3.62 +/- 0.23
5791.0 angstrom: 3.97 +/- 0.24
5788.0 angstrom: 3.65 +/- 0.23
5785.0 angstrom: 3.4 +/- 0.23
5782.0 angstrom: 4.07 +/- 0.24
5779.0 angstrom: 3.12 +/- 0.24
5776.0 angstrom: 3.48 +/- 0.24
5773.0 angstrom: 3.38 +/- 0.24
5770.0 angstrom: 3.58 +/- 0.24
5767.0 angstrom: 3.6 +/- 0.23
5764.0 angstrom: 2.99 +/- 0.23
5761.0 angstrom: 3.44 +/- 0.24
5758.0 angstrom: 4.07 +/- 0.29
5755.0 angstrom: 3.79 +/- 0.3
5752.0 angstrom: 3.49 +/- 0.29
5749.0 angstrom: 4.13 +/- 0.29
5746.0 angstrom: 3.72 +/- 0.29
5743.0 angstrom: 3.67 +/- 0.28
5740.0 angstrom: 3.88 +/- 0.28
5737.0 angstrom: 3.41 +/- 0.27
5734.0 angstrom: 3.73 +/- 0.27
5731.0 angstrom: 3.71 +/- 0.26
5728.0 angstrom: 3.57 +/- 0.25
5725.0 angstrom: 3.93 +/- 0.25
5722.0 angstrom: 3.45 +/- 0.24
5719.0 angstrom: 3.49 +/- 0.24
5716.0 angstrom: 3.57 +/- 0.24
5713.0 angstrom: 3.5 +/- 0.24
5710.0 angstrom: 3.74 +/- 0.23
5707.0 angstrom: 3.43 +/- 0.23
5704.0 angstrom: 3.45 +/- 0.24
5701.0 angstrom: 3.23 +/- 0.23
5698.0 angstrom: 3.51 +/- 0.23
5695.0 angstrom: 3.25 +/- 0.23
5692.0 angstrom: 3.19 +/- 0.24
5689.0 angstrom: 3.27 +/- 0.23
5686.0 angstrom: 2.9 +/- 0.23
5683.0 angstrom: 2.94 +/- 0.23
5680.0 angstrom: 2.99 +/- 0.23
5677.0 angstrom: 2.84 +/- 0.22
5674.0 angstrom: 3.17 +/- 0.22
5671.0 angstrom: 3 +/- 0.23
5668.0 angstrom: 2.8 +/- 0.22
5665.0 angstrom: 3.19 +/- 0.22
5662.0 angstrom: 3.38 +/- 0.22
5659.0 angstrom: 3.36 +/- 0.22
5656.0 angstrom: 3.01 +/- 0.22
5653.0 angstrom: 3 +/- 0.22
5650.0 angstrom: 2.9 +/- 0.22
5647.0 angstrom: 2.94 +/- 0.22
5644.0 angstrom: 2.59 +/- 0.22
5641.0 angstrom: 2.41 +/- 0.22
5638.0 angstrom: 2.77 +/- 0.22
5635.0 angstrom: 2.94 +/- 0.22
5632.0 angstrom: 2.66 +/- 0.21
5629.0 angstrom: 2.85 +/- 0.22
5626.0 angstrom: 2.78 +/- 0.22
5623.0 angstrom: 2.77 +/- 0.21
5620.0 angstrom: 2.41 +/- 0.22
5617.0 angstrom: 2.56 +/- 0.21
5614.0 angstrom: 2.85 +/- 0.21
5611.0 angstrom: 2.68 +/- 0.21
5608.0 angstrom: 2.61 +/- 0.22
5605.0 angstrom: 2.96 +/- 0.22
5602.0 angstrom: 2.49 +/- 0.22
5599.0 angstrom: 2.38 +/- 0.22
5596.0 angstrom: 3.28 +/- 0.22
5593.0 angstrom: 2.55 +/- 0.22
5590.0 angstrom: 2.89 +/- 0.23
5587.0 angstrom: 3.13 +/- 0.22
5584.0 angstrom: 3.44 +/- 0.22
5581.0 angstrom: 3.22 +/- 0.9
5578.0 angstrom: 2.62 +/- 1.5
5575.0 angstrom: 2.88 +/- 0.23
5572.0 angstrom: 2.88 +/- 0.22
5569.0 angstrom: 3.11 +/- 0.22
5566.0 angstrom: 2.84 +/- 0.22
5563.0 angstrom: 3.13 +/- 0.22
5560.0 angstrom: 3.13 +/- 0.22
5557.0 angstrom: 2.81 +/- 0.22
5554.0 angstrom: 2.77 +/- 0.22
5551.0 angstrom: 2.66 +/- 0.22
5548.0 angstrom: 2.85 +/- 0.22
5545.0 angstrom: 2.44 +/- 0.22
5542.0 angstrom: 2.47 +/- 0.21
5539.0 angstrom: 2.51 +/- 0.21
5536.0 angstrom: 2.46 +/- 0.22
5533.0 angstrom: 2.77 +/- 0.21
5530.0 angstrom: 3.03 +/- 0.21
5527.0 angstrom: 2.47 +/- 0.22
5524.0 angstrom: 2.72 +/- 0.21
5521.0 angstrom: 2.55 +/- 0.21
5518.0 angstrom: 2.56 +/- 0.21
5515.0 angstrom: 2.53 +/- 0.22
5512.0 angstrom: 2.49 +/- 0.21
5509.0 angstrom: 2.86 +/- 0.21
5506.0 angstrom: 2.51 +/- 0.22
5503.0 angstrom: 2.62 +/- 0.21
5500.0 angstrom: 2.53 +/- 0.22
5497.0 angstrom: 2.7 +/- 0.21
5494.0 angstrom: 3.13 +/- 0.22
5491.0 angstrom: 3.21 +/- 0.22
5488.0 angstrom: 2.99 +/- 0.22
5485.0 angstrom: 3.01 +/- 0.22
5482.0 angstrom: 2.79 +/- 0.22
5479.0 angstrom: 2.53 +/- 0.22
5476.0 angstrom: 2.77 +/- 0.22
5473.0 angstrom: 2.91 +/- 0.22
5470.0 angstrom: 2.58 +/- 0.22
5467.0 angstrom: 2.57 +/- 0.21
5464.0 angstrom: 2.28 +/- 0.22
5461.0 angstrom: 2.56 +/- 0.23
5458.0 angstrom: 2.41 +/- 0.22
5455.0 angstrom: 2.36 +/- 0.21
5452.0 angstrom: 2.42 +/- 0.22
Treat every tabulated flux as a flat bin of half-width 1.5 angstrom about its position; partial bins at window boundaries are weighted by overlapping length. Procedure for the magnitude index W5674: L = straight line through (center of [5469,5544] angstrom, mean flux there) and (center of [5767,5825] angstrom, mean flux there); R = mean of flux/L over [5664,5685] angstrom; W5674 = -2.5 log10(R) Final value 0.09 mag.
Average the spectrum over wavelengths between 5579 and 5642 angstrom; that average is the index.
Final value 2.79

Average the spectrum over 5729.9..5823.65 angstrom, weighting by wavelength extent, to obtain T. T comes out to 3.64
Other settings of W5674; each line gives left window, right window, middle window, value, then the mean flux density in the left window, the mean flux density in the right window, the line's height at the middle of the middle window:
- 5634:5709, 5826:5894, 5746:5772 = -0.25 mag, 3.06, 2.69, 2.89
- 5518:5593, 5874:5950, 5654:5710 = -0.24 mag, 2.81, 2.07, 2.55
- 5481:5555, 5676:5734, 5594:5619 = 0.12 mag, 2.7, 3.38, 3.02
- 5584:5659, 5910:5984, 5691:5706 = -0.22 mag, 2.79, 2.46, 2.71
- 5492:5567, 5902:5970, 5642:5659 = -0.12 mag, 2.7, 2.36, 2.6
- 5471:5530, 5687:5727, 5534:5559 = 0.10 mag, 2.74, 3.46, 2.9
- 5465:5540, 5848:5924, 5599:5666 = -0.12 mag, 2.71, 2.15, 2.52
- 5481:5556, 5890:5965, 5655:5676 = -0.24 mag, 2.71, 2.17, 2.51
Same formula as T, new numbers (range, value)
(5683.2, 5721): 3.36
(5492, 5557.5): 2.66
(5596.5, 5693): 2.86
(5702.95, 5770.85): 3.63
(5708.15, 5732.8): 3.62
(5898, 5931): 2.07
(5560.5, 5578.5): 2.94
